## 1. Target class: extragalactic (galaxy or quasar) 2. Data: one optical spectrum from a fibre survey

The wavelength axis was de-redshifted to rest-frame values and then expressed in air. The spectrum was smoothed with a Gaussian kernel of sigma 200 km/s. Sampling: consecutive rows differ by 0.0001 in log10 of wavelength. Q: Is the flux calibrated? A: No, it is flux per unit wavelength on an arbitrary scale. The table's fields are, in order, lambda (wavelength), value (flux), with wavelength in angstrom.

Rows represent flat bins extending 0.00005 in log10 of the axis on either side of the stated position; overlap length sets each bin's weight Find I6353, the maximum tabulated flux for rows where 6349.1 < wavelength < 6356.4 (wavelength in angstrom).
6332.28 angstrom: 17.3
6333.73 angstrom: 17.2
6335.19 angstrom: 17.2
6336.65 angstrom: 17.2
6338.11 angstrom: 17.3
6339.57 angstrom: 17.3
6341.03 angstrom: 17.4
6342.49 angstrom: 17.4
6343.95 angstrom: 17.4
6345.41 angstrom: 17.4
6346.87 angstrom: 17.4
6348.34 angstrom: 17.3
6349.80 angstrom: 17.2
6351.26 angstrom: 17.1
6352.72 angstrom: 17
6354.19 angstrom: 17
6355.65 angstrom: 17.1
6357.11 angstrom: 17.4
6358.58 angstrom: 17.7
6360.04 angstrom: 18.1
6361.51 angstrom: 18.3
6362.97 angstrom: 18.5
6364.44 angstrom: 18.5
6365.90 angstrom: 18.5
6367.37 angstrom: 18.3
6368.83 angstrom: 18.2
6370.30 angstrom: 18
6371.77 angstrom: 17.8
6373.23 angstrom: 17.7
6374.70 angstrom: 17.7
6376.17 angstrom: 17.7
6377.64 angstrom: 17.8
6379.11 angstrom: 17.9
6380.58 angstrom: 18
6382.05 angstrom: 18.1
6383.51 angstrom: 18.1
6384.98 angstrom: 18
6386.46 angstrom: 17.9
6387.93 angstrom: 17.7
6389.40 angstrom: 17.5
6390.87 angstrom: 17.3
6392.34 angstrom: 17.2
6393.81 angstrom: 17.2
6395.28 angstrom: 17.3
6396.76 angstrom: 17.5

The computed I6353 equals 17.2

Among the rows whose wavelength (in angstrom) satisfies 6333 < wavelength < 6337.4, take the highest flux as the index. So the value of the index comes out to 17.2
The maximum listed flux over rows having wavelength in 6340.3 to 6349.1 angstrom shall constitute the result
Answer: 17.4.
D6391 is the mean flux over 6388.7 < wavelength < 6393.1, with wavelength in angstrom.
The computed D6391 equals 17.4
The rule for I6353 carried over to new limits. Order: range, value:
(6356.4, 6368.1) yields 18.5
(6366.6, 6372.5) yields 18.3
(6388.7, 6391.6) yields 17.5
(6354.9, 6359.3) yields 17.7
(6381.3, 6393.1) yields 18.1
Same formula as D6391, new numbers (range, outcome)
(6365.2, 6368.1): 18.4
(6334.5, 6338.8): 17.2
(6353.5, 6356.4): 17.1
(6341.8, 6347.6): 17.4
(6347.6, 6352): 17.2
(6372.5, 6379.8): 17.8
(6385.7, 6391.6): 17.6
